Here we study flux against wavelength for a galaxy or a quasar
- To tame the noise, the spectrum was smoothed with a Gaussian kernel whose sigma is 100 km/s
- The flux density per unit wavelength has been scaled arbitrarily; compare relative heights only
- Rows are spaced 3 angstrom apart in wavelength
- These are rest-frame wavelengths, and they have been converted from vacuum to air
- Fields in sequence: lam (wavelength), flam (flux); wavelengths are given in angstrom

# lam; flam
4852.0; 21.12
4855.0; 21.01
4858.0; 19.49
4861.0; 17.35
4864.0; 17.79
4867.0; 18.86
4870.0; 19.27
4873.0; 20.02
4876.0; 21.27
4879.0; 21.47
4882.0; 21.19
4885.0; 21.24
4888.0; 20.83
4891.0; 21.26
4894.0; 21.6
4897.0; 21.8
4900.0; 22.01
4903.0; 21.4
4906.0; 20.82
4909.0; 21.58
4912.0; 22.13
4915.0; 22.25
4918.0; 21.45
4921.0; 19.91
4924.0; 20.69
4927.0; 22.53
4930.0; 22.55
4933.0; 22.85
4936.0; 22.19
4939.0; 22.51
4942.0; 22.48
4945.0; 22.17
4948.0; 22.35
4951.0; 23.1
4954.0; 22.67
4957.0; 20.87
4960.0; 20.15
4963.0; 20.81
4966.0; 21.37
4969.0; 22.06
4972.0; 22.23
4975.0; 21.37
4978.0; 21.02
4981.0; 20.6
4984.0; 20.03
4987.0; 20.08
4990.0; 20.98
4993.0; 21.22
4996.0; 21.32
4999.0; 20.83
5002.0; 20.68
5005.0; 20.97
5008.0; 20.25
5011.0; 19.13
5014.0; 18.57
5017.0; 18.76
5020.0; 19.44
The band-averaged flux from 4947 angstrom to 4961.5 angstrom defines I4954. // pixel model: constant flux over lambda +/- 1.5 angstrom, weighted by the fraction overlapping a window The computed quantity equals 21.8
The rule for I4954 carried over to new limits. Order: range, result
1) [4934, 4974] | 21.9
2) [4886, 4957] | 21.8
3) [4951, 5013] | 21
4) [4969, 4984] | 21.3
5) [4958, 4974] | 21.3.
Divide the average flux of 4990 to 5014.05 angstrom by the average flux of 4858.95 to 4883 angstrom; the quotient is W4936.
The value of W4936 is 1.05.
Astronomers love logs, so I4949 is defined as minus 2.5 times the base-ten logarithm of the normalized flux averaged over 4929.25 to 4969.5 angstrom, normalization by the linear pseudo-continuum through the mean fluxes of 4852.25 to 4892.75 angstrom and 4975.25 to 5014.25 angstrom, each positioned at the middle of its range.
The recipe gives -0.083 mag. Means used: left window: 20.1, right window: 20.5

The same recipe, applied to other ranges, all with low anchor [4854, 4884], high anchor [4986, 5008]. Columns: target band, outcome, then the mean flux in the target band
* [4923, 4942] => -0.10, 22.3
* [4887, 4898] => -0.07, 21.4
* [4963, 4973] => -0.06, 21.7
